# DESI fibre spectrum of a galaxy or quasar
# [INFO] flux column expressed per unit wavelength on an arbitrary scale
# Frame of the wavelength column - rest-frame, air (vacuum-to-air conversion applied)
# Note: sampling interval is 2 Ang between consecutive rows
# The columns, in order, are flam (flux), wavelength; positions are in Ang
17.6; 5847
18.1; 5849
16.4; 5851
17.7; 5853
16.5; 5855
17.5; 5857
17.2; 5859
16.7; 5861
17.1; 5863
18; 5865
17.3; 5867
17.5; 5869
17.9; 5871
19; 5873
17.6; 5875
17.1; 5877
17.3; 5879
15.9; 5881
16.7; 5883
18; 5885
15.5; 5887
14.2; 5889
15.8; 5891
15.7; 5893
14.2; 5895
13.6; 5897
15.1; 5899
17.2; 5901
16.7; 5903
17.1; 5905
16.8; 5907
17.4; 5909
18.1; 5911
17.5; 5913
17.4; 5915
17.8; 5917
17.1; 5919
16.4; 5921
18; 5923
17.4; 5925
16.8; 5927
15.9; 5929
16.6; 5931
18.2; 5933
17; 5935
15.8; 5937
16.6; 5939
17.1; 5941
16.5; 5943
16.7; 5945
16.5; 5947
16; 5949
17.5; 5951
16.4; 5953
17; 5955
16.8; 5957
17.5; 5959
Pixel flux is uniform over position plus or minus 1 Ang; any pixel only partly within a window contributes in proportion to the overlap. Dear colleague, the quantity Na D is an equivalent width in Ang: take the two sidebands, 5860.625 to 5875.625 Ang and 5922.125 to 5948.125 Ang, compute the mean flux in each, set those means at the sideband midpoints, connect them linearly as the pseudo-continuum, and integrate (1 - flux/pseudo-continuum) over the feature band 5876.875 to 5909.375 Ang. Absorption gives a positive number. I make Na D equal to 2.4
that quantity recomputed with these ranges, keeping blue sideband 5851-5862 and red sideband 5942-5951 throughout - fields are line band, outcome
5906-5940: -0.87 Ang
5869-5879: -0.50 Ang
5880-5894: 0.76 Ang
